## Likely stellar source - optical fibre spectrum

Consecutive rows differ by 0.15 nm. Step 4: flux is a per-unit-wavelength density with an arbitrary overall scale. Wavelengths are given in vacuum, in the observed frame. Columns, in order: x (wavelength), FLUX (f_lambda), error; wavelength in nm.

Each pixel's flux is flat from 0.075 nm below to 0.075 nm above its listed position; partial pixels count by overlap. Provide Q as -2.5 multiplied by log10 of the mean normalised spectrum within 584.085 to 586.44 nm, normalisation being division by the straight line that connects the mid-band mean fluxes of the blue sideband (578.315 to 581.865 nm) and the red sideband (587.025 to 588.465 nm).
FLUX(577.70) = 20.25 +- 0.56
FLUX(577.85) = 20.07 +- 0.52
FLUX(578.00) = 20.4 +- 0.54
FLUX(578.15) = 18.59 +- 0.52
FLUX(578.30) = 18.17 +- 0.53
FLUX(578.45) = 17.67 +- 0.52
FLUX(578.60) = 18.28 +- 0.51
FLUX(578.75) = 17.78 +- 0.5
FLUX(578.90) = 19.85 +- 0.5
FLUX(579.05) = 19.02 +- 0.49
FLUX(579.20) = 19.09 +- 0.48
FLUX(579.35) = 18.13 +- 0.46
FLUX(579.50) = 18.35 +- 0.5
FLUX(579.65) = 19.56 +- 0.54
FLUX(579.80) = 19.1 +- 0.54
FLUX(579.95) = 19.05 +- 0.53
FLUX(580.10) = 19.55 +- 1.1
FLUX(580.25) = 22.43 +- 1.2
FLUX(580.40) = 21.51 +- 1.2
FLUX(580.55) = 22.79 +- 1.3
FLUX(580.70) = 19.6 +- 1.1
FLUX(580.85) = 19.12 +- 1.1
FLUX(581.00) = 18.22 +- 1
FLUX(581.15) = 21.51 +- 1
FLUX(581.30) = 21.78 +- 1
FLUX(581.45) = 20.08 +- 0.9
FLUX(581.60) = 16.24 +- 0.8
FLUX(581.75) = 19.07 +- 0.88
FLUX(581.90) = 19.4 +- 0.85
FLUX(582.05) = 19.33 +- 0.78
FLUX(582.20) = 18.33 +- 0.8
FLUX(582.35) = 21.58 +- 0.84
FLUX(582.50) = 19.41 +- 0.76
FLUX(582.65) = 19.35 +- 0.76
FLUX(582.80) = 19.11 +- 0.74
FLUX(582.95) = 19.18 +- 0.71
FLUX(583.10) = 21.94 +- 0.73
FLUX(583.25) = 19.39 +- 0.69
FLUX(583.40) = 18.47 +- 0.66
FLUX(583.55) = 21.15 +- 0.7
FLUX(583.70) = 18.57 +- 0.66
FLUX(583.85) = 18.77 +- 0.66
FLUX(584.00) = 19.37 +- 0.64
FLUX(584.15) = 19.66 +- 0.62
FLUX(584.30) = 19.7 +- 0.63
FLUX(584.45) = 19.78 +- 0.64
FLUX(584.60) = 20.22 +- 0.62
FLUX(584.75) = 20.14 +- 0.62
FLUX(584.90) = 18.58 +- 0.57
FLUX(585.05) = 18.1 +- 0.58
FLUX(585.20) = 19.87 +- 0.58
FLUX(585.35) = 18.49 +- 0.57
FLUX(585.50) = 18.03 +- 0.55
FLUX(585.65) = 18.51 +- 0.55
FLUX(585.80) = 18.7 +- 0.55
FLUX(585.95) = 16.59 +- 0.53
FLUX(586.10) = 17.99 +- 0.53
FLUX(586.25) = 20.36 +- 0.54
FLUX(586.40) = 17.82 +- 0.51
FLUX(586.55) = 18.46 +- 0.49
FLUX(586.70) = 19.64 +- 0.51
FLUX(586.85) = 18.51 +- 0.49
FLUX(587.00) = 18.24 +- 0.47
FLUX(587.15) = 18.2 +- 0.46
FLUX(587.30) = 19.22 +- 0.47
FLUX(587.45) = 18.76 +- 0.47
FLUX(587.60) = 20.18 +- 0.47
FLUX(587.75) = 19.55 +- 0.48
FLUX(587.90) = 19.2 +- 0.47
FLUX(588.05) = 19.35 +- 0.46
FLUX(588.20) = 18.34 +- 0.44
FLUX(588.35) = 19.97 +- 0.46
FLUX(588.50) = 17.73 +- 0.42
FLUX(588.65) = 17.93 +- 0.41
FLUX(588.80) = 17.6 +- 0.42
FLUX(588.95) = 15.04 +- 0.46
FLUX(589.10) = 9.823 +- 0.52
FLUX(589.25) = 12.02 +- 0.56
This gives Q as 0.02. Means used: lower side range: 19.4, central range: 18.9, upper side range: 19.1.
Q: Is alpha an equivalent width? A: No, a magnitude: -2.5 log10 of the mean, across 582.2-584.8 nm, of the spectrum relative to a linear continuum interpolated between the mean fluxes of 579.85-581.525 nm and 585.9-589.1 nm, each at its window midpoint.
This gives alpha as -0.01 mag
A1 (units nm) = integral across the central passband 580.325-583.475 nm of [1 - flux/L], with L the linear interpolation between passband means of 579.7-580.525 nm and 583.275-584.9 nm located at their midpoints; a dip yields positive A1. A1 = 0.04 nm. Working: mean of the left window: 20.5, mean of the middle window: 19.8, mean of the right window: 19.5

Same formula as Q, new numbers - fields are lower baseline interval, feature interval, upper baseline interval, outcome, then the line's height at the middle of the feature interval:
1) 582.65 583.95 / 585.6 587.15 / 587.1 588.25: 0.05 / 19.3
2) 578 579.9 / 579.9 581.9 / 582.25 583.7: -0.04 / 19.3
